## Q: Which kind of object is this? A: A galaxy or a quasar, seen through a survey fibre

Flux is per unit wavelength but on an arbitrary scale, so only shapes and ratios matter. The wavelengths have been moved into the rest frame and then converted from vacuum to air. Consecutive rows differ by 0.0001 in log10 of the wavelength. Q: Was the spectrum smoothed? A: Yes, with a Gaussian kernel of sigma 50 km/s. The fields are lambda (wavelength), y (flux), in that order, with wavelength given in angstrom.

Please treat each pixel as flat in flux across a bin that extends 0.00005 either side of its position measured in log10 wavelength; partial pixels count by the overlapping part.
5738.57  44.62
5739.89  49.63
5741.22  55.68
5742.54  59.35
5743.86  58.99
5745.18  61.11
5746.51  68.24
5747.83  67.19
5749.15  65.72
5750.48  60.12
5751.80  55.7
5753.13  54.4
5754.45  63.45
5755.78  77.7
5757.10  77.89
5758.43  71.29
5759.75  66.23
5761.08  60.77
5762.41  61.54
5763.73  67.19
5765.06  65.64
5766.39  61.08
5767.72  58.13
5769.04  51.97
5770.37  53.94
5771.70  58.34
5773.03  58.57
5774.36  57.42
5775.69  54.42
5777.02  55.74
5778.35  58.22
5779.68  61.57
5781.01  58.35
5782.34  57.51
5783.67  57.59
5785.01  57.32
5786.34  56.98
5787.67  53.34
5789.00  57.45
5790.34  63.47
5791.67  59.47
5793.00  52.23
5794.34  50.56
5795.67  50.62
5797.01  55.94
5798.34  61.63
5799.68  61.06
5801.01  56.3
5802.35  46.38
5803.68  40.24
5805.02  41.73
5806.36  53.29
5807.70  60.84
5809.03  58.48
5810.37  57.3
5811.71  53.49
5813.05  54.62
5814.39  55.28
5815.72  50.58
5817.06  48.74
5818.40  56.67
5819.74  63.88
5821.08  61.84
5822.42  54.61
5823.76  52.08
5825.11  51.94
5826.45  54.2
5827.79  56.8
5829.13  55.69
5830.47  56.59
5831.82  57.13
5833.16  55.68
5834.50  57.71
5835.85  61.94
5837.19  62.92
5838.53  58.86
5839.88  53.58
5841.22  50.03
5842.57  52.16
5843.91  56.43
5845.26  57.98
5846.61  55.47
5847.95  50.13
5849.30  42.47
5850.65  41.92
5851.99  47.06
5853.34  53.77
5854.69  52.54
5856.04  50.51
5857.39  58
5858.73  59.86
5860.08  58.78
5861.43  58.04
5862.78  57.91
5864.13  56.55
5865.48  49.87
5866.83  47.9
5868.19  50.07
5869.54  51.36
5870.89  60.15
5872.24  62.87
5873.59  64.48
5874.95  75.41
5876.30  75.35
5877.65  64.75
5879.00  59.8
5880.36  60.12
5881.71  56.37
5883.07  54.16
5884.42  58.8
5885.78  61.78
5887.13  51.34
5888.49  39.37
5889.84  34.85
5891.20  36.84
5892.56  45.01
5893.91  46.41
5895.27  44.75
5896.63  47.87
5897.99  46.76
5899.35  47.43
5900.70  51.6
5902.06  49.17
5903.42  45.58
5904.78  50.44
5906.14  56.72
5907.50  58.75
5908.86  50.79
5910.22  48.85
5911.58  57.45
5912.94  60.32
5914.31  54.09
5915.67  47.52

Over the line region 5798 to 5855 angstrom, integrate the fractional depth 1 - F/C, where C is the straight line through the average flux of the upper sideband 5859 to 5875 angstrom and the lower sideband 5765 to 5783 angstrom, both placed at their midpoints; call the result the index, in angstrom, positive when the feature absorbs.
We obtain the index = 3.14 angstrom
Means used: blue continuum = 57.7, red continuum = 57.1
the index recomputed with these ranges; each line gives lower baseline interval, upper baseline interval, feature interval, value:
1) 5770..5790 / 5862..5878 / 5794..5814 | 1.5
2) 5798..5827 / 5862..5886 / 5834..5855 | 1.3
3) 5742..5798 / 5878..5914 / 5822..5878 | -1.8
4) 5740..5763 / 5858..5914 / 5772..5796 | 1.7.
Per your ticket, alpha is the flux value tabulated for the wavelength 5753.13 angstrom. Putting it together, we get 54.4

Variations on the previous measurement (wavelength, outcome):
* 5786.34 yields 56.98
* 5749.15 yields 65.72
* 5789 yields 57.45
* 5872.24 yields 62.87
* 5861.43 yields 58.04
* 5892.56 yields 45.01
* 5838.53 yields 58.86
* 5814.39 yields 55.28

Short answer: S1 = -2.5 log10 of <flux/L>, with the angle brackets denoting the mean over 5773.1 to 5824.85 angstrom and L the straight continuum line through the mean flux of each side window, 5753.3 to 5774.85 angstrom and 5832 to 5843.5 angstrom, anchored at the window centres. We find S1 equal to 0.09 mag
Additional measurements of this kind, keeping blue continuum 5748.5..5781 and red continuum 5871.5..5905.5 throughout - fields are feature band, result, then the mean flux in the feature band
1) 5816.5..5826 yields 0.04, 55.7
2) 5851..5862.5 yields 0.01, 54.6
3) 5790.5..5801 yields 0.06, 56.3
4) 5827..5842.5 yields 0.00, 56.8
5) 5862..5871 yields 0.03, 53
